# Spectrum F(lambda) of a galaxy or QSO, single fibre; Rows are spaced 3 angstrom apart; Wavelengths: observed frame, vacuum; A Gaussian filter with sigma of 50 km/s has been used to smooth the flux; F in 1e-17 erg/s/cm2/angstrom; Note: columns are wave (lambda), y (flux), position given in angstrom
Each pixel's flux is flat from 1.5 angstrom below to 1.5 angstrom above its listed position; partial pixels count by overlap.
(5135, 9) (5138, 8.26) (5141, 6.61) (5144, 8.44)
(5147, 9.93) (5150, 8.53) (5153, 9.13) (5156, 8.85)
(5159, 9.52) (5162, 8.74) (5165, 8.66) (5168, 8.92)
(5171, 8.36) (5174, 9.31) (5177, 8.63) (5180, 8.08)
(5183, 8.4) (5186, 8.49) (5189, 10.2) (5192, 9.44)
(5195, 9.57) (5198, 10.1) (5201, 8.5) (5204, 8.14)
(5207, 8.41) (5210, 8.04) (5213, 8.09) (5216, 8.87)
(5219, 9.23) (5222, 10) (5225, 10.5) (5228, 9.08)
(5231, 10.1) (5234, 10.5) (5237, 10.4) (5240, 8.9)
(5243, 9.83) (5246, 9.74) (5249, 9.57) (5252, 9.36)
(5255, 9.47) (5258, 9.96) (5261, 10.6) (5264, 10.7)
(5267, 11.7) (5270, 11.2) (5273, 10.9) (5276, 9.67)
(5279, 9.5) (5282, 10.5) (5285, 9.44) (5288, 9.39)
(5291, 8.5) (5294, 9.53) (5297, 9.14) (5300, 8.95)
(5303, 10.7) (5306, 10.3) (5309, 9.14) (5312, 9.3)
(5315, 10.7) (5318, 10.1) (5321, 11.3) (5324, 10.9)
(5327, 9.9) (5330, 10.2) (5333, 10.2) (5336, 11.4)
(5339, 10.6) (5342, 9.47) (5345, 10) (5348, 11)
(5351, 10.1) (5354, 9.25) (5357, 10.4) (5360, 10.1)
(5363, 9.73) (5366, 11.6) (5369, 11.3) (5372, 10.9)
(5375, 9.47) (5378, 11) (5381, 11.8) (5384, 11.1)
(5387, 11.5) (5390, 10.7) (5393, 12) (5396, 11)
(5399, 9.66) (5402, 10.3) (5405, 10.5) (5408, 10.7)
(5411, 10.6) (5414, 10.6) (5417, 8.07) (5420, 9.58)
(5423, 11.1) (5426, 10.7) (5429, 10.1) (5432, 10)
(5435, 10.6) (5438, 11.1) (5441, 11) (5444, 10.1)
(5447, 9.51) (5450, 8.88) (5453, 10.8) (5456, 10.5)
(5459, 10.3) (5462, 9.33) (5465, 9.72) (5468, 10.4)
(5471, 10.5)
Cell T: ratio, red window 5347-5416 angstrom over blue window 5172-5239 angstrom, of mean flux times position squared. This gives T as 1.24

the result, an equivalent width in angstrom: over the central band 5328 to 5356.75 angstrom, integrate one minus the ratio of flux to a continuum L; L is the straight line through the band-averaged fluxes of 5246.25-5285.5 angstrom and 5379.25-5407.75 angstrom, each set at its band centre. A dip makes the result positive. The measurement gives 1.1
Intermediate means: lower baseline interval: 10.2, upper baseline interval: 10.9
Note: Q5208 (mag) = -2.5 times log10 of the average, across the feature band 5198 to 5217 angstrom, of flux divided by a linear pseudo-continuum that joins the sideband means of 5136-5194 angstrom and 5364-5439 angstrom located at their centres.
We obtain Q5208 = 0.079 mag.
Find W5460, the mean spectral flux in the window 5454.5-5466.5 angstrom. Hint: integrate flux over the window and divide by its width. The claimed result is 9.96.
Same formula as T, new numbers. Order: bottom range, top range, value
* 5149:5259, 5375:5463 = 1.23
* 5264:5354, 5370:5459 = 1.08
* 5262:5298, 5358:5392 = 1.12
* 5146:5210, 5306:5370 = 1.23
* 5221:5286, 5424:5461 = 1.10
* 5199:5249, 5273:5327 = 1.09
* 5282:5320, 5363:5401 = 1.17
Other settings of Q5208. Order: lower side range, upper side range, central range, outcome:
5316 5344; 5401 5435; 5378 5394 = -0.106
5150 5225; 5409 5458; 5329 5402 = -0.079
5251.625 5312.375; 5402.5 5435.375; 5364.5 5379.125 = -0.076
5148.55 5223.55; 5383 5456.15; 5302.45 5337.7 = -0.061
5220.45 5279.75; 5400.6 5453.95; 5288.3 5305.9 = 0.076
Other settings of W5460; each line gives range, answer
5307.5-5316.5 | 9.71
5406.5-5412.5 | 10.6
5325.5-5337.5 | 10.4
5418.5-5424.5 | 10.3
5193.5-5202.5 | 9.39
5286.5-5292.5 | 8.95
